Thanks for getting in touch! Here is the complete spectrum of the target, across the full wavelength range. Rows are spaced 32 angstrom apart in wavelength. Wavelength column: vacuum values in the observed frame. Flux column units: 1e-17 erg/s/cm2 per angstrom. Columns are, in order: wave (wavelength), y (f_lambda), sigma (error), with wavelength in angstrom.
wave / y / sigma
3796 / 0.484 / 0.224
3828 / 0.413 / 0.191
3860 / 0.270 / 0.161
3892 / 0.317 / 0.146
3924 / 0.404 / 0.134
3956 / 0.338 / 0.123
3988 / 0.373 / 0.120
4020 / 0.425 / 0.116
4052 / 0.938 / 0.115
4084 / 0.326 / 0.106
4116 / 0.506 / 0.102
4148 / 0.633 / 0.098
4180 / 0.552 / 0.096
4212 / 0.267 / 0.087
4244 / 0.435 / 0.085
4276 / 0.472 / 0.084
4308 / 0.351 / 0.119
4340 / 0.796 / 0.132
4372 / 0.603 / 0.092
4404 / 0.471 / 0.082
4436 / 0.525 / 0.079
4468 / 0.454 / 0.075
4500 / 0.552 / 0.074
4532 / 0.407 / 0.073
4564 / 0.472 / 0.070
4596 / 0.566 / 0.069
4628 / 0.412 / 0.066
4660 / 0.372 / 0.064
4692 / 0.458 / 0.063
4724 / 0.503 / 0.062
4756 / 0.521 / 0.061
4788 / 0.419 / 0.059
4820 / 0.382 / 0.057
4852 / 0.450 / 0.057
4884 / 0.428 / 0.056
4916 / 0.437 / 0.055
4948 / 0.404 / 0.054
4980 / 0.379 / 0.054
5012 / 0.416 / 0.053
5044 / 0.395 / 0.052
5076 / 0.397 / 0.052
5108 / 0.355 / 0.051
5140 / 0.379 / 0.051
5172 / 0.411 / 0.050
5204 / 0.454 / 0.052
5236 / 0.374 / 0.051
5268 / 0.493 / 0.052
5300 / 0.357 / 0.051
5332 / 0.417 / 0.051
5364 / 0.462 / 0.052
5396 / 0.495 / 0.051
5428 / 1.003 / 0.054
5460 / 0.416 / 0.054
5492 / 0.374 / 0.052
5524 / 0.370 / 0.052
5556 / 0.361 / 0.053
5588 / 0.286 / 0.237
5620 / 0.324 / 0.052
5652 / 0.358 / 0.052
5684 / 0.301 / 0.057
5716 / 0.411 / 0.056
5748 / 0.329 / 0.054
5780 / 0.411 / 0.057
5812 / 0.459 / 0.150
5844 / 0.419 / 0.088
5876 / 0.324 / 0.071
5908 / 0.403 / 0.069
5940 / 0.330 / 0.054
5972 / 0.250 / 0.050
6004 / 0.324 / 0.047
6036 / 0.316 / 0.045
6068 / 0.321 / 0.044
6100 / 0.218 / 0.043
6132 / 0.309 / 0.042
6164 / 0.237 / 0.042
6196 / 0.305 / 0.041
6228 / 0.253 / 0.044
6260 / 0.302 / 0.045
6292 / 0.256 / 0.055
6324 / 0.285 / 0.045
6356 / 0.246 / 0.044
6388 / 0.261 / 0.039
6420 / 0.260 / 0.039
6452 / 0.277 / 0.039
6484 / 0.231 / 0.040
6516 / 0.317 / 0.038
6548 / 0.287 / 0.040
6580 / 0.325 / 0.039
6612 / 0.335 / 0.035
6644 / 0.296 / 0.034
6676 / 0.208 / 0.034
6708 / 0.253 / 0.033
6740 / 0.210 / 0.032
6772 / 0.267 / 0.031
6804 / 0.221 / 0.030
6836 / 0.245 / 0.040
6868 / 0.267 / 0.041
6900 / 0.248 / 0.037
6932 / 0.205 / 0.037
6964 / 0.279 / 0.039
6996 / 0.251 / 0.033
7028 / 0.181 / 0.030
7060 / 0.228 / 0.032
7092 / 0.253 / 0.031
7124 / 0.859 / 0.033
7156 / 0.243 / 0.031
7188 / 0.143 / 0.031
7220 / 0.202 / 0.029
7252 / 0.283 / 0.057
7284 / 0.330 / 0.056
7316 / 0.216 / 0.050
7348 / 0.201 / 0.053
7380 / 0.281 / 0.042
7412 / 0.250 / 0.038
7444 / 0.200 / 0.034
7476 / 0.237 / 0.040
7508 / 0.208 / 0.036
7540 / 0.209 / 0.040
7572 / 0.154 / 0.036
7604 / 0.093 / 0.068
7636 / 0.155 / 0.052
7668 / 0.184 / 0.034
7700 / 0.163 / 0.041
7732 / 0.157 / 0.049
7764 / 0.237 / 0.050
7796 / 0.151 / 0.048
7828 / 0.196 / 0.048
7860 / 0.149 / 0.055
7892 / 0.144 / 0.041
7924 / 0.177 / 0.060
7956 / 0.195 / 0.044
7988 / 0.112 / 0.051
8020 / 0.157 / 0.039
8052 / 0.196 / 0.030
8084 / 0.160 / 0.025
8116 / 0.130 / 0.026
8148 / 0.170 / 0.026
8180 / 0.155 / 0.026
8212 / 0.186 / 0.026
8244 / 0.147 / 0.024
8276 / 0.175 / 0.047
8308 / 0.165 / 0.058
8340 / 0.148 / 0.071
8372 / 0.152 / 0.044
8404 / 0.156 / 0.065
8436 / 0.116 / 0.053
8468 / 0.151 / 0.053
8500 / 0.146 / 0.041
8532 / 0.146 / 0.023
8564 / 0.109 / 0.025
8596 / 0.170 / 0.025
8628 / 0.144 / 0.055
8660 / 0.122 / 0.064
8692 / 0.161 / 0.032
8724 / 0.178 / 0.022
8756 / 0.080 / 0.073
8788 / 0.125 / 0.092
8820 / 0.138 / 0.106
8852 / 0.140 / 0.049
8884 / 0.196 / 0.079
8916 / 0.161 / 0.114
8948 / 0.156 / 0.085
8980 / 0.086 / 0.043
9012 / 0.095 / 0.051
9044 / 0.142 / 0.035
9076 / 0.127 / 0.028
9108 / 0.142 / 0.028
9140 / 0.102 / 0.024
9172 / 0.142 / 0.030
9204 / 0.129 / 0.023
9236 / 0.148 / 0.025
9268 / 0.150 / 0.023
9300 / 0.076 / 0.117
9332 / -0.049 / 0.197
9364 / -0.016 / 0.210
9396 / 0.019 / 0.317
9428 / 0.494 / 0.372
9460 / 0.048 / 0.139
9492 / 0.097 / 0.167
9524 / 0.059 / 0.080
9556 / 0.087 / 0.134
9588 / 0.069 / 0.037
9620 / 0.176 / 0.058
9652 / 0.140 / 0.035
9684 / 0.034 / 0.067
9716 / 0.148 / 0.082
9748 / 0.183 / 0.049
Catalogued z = 0.085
